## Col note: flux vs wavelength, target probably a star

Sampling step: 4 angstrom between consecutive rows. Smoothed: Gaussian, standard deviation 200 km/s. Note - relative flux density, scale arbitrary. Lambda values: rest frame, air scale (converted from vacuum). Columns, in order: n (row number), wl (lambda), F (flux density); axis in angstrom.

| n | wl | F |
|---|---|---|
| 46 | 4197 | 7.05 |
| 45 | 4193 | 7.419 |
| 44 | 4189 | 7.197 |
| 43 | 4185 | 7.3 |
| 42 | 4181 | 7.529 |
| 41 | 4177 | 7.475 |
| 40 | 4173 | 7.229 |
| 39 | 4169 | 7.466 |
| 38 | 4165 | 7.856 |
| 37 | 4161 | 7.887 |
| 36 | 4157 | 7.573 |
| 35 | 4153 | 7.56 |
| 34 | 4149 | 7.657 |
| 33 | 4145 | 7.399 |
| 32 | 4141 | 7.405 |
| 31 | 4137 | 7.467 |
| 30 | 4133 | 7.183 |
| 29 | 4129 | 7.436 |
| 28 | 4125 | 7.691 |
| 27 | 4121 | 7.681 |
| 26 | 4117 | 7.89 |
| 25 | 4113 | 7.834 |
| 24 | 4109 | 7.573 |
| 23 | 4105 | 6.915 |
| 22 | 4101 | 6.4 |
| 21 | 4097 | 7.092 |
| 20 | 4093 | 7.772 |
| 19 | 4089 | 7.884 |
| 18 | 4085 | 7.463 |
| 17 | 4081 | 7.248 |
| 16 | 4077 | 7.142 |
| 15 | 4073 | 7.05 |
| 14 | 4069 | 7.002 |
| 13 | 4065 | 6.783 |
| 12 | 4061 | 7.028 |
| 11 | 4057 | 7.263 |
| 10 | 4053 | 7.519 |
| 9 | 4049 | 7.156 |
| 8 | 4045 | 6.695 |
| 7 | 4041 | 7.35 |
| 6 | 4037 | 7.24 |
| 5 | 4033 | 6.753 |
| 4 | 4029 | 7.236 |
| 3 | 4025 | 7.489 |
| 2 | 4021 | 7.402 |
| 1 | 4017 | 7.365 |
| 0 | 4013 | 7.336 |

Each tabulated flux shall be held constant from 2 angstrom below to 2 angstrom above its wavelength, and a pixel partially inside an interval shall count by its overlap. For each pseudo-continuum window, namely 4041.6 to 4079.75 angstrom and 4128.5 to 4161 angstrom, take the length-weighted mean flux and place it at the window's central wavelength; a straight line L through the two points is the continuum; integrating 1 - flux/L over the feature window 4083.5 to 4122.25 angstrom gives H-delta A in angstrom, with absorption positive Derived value -0.84 angstrom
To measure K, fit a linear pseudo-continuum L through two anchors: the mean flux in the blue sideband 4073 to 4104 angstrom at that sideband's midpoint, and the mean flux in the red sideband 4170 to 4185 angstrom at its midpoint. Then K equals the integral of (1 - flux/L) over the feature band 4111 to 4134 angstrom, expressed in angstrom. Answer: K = -1.0 angstrom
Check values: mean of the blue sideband 7.26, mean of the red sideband 7.4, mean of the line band 7.64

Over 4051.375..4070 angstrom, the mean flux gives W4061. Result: 7.12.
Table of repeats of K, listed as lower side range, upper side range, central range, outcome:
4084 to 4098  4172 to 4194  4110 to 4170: -1.06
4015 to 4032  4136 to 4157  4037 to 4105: 2.11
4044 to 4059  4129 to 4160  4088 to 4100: -0.23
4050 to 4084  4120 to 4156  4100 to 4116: 0.16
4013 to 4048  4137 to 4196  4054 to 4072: 0.54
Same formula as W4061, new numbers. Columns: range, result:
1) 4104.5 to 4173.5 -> 7.56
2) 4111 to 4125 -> 7.79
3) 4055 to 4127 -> 7.32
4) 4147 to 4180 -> 7.59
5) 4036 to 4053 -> 7.15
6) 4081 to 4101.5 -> 7.38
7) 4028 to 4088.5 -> 7.15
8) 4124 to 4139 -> 7.43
